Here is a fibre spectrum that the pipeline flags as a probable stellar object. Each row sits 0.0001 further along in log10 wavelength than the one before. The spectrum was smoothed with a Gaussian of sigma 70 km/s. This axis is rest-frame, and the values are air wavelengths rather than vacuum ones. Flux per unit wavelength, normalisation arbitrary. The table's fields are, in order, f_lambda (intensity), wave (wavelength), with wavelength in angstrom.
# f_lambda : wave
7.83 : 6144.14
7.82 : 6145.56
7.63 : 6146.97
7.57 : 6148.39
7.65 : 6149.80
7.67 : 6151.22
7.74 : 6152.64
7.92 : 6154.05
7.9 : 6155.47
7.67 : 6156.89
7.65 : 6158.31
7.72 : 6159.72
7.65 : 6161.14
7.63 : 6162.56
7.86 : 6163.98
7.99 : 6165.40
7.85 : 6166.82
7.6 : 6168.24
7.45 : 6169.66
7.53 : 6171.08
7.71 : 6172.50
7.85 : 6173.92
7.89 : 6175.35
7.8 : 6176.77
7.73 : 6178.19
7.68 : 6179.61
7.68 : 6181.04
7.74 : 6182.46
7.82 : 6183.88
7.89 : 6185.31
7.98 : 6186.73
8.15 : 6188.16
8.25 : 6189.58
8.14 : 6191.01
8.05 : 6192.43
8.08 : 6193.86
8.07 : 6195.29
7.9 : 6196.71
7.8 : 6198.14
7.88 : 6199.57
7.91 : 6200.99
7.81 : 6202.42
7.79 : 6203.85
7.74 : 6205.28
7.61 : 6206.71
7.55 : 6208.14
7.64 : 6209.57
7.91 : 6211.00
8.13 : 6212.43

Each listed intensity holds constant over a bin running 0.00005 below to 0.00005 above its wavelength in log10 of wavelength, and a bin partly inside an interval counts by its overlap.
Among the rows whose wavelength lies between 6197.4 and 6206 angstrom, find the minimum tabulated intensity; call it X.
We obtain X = 7.74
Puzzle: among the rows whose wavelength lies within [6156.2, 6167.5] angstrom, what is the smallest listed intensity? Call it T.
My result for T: 7.63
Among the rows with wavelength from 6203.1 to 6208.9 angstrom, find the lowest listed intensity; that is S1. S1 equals 7.55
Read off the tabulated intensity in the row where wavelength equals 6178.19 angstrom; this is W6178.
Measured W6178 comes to 7.73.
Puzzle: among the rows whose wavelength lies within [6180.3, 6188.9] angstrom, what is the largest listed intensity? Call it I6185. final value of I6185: 8.15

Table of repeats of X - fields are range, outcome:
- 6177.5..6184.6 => 7.68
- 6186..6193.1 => 7.98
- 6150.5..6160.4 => 7.65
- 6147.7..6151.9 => 7.57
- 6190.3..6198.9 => 7.8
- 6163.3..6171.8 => 7.45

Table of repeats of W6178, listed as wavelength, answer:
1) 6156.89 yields 7.67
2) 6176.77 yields 7.8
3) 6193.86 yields 8.08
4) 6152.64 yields 7.74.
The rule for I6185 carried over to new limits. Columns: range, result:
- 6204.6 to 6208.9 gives 7.74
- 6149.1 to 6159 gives 7.92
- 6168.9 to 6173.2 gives 7.71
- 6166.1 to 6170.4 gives 7.85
